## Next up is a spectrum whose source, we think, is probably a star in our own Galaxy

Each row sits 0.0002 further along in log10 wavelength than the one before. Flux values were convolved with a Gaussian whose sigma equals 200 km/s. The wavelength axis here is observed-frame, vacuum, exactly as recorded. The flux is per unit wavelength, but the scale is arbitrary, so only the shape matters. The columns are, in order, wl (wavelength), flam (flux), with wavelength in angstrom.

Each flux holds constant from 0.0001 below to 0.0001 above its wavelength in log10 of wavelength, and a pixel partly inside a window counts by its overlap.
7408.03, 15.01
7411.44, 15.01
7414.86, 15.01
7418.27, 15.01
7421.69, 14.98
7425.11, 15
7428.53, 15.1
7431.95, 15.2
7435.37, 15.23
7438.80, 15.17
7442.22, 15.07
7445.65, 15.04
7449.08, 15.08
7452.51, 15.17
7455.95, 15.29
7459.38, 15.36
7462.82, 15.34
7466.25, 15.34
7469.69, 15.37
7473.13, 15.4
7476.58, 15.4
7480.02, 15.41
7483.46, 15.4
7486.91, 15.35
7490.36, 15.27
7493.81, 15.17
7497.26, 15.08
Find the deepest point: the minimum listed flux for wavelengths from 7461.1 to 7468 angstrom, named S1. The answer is 15.34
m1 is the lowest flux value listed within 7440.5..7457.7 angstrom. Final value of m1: 15.04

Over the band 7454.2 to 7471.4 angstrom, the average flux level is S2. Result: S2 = 15.3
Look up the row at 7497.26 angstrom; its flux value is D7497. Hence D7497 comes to 15.08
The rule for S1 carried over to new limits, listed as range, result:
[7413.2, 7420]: 15.01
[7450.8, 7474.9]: 15.17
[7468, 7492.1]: 15.27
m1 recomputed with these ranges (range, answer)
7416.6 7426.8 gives 14.98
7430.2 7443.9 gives 15.07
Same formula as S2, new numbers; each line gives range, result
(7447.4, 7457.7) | 15.2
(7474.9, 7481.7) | 15.4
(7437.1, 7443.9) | 15.1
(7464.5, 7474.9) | 15.4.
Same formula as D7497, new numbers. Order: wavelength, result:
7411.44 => 15.01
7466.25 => 15.34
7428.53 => 15.1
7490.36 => 15.27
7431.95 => 15.2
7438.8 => 15.17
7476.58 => 15.4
